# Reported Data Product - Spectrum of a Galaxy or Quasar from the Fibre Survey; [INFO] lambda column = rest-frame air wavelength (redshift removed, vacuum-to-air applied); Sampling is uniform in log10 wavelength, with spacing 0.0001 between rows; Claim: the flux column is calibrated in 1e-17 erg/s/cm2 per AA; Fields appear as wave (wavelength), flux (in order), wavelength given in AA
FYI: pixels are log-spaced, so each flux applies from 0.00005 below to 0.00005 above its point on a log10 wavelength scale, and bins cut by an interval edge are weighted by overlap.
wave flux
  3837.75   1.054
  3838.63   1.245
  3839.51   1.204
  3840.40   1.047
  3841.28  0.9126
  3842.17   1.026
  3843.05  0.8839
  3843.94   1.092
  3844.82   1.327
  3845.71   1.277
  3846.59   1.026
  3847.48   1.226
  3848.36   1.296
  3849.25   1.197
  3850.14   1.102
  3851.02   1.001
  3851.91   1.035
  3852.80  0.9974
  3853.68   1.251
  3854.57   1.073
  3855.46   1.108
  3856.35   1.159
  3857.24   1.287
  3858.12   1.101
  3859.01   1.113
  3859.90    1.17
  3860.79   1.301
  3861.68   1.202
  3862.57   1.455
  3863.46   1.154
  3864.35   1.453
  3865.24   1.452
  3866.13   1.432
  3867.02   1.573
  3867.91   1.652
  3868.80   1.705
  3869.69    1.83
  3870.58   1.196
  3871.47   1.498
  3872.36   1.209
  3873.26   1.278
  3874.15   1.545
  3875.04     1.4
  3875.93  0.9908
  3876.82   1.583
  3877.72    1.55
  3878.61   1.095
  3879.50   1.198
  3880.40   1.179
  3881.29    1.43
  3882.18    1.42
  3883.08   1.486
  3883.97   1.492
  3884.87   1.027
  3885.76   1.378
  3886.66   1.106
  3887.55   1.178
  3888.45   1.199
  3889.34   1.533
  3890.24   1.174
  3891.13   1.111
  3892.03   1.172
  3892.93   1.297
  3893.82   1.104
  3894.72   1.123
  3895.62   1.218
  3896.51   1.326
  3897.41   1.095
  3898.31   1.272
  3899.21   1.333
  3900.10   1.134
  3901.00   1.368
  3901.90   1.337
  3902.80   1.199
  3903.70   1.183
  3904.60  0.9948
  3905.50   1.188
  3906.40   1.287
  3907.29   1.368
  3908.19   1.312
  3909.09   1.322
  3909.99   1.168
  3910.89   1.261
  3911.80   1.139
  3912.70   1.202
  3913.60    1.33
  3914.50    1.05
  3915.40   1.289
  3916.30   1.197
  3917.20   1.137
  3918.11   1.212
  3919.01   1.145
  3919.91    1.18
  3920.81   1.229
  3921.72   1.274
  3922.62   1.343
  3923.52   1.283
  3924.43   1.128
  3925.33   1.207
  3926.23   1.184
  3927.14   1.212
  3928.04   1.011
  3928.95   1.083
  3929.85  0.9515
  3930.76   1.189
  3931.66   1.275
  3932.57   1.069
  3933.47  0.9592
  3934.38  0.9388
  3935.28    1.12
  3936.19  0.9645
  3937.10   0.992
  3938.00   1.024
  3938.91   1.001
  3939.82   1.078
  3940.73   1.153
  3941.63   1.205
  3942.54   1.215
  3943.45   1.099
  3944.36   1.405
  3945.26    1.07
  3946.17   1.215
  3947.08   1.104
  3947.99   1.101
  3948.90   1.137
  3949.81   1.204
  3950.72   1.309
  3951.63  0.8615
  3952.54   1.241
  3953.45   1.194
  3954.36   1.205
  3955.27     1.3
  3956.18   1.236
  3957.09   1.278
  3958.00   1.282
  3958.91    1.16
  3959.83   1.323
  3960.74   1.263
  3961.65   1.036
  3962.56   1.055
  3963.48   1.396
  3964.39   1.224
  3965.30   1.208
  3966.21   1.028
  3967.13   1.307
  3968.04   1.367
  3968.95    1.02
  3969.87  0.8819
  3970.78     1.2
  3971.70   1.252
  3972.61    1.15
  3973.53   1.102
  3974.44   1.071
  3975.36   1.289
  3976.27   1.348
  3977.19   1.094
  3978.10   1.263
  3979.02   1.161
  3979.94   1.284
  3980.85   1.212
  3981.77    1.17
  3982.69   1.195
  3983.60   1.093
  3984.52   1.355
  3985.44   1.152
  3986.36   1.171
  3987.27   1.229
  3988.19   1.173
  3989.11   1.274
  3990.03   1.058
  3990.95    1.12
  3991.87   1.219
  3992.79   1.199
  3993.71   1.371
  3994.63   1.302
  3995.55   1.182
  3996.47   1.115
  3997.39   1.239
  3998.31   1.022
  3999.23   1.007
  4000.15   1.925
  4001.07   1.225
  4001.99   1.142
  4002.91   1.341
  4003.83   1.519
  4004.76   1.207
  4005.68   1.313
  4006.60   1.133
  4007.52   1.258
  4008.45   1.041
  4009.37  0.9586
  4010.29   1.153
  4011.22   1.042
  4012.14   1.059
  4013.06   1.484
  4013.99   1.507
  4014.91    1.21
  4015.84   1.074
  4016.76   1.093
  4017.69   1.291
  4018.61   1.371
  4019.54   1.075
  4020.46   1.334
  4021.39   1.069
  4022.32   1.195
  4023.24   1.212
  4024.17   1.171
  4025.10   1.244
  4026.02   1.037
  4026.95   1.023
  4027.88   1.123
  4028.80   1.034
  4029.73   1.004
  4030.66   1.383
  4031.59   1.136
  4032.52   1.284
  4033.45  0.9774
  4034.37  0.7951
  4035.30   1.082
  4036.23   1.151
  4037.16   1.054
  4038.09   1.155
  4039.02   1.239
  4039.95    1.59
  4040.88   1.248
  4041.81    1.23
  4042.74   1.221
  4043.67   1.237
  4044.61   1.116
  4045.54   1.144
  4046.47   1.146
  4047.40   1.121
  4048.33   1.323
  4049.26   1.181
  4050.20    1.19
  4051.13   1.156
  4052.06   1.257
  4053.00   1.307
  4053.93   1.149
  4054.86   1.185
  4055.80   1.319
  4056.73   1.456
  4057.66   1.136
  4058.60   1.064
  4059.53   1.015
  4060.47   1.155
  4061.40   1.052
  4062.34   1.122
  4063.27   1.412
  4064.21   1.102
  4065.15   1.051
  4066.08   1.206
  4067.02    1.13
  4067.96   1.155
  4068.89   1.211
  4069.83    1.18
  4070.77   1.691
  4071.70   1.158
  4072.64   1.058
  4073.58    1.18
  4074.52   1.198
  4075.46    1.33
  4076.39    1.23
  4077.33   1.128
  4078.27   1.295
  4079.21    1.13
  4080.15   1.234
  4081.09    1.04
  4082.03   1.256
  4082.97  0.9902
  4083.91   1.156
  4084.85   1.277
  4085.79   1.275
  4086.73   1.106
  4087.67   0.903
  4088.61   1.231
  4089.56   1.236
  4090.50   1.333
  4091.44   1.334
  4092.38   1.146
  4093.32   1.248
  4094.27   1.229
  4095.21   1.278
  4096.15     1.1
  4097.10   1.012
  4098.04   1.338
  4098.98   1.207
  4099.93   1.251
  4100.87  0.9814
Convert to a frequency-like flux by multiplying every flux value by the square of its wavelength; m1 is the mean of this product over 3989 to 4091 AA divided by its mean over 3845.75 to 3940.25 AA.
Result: 1.0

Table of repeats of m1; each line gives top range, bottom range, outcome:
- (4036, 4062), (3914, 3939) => 1.13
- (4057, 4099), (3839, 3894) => 1.05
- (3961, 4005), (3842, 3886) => 1.00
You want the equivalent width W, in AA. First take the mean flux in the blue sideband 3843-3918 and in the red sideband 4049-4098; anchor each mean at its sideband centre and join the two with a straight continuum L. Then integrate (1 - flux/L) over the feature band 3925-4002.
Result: 3.6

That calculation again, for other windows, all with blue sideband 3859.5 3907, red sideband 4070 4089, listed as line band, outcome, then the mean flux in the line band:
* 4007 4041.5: 1.7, 1.17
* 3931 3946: 2.0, 1.1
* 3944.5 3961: 0.9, 1.2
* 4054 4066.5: 0.3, 1.17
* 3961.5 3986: 1.4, 1.18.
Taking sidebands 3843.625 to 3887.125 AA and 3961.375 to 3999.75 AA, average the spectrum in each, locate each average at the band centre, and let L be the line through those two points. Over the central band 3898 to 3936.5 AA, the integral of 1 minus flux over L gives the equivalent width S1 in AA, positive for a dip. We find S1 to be 1.7 AA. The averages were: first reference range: 1.29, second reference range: 1.18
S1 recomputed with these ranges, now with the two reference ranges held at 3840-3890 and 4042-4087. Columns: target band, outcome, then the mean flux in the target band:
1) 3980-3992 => 0.33 AA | 1.19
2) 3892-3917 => 0.55 AA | 1.22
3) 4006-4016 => 0.27 AA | 1.18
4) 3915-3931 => 0.83 AA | 1.18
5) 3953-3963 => 0.16 AA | 1.21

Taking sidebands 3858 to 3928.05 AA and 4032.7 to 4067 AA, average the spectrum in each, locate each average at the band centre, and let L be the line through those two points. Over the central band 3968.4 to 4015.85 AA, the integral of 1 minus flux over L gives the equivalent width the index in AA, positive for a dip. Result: 0.32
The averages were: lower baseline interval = 1.28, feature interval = 1.2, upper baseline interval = 1.18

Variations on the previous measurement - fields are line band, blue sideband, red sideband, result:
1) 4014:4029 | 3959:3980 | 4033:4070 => 0.09 AA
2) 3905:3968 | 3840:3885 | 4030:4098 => 3.14 AA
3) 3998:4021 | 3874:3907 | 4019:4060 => -0.81 AA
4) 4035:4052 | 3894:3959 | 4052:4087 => -0.15 AA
